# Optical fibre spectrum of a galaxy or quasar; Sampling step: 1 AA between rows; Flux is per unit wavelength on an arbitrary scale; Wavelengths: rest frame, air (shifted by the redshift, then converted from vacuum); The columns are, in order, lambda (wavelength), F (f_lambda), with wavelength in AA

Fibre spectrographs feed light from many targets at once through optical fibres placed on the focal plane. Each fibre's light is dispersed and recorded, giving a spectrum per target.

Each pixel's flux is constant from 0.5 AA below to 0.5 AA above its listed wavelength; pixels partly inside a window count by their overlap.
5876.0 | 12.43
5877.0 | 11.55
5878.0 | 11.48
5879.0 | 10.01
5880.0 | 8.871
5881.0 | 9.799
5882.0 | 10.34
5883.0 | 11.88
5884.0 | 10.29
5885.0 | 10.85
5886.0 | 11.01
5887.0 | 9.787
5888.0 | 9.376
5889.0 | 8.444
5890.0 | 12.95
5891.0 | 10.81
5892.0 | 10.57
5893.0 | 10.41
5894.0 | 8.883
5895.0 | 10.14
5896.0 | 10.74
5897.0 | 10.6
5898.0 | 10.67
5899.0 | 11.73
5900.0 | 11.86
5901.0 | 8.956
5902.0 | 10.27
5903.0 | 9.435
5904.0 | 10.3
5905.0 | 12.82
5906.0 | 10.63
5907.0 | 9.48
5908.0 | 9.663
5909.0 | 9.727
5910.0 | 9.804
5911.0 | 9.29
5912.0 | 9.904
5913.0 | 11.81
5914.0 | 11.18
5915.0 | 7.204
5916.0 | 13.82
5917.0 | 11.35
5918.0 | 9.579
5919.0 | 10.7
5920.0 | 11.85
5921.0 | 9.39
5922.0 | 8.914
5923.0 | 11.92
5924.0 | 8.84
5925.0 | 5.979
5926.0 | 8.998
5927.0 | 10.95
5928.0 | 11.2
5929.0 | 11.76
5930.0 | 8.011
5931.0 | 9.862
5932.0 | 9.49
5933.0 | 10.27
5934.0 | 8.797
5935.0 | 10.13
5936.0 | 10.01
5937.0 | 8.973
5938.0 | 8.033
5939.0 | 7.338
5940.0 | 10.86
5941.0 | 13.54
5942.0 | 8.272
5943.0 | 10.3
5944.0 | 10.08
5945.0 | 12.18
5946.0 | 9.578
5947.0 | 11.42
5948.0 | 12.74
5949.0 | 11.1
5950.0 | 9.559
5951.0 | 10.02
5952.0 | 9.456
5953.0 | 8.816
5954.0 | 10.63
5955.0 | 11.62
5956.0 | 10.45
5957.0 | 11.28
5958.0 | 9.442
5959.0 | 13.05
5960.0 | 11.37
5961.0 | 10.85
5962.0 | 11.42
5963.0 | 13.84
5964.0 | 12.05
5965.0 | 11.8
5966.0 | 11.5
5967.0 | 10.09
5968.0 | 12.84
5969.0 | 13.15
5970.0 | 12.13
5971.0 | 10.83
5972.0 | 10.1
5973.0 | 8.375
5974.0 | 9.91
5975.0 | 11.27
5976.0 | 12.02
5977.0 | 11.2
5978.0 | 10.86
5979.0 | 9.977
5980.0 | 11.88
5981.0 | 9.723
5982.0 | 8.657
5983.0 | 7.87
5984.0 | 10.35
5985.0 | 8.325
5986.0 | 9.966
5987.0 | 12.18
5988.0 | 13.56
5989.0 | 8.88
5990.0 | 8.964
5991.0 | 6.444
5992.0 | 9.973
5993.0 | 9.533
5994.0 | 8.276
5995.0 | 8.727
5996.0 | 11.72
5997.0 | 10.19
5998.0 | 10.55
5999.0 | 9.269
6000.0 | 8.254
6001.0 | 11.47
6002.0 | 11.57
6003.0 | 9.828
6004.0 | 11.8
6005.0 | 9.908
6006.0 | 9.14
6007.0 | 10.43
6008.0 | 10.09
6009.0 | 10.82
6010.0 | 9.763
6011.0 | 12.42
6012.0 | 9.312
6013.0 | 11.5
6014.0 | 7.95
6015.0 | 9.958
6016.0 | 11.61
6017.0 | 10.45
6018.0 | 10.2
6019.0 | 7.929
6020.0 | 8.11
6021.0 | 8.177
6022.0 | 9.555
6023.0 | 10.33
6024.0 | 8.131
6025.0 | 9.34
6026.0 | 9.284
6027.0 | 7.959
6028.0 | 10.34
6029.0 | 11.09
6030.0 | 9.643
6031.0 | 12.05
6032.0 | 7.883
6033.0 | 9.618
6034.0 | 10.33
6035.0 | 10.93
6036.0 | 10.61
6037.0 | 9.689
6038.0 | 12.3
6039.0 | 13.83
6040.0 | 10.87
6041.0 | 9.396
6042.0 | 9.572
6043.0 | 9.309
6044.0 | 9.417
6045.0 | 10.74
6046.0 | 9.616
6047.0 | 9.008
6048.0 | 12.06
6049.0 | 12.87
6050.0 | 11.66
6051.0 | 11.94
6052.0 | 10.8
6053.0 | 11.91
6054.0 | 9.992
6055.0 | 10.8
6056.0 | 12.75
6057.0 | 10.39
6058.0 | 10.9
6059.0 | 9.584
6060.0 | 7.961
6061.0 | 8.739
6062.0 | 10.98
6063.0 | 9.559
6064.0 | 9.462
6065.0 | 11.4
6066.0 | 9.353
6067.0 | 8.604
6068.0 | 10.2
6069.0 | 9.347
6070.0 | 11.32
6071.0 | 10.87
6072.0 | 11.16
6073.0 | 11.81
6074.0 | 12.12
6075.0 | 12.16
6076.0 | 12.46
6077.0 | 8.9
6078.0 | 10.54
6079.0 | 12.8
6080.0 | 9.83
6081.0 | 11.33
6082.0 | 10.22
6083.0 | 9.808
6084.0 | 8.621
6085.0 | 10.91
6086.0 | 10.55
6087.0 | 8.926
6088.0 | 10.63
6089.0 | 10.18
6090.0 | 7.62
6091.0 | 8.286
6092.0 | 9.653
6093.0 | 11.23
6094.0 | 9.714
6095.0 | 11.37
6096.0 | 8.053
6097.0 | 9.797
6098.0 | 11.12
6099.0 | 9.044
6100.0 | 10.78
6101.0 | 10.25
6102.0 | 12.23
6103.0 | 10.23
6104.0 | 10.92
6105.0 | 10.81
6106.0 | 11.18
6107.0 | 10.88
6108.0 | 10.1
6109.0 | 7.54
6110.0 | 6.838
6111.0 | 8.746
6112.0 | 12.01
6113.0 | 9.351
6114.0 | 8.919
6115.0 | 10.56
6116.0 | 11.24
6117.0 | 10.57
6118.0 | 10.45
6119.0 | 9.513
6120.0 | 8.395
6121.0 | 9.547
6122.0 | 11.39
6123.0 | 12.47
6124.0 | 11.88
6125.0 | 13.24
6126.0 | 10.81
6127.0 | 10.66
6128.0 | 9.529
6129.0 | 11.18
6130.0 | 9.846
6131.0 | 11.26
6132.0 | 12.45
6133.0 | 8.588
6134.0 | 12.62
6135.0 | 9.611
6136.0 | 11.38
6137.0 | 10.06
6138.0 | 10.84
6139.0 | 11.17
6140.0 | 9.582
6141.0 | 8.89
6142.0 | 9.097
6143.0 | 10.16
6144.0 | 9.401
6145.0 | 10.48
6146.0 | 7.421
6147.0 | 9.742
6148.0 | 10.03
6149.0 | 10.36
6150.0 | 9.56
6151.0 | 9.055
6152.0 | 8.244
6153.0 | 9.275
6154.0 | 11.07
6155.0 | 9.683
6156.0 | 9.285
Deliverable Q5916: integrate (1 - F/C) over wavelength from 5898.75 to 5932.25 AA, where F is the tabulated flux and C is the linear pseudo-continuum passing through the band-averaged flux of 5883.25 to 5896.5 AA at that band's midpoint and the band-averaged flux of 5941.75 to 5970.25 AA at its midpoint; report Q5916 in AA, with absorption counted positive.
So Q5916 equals 1.4 AA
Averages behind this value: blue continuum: 10.4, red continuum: 11.1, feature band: 10.2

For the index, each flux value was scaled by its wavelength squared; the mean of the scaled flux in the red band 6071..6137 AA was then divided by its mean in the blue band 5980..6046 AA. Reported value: 1.1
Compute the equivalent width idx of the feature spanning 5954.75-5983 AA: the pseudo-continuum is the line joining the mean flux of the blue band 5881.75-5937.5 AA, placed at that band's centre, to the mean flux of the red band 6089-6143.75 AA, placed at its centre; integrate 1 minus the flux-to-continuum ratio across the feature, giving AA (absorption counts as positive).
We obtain -2.3 AA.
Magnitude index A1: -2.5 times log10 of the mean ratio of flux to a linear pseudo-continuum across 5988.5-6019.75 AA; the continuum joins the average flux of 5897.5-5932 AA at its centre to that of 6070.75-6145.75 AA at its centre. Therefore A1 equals 0.04 mag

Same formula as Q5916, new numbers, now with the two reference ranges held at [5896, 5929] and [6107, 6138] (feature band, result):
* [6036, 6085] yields -1.2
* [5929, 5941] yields 0.9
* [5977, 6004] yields 1.0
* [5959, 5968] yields -1.3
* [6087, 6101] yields 0.8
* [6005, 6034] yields 1.6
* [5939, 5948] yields -0.3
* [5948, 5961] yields -0.4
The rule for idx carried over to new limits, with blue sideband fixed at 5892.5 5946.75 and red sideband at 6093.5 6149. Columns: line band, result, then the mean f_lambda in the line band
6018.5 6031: 1.13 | 9.27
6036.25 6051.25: -0.87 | 10.8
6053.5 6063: 0.02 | 10.2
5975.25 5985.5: 0.05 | 10.1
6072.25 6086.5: -0.89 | 10.9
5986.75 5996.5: 0.39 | 9.77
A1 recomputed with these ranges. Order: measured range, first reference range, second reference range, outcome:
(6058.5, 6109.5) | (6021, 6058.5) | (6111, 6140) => 0.03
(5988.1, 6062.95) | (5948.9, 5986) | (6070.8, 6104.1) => 0.05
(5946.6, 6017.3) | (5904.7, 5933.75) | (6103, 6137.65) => -0.03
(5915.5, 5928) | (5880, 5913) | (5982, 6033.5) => 0.00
